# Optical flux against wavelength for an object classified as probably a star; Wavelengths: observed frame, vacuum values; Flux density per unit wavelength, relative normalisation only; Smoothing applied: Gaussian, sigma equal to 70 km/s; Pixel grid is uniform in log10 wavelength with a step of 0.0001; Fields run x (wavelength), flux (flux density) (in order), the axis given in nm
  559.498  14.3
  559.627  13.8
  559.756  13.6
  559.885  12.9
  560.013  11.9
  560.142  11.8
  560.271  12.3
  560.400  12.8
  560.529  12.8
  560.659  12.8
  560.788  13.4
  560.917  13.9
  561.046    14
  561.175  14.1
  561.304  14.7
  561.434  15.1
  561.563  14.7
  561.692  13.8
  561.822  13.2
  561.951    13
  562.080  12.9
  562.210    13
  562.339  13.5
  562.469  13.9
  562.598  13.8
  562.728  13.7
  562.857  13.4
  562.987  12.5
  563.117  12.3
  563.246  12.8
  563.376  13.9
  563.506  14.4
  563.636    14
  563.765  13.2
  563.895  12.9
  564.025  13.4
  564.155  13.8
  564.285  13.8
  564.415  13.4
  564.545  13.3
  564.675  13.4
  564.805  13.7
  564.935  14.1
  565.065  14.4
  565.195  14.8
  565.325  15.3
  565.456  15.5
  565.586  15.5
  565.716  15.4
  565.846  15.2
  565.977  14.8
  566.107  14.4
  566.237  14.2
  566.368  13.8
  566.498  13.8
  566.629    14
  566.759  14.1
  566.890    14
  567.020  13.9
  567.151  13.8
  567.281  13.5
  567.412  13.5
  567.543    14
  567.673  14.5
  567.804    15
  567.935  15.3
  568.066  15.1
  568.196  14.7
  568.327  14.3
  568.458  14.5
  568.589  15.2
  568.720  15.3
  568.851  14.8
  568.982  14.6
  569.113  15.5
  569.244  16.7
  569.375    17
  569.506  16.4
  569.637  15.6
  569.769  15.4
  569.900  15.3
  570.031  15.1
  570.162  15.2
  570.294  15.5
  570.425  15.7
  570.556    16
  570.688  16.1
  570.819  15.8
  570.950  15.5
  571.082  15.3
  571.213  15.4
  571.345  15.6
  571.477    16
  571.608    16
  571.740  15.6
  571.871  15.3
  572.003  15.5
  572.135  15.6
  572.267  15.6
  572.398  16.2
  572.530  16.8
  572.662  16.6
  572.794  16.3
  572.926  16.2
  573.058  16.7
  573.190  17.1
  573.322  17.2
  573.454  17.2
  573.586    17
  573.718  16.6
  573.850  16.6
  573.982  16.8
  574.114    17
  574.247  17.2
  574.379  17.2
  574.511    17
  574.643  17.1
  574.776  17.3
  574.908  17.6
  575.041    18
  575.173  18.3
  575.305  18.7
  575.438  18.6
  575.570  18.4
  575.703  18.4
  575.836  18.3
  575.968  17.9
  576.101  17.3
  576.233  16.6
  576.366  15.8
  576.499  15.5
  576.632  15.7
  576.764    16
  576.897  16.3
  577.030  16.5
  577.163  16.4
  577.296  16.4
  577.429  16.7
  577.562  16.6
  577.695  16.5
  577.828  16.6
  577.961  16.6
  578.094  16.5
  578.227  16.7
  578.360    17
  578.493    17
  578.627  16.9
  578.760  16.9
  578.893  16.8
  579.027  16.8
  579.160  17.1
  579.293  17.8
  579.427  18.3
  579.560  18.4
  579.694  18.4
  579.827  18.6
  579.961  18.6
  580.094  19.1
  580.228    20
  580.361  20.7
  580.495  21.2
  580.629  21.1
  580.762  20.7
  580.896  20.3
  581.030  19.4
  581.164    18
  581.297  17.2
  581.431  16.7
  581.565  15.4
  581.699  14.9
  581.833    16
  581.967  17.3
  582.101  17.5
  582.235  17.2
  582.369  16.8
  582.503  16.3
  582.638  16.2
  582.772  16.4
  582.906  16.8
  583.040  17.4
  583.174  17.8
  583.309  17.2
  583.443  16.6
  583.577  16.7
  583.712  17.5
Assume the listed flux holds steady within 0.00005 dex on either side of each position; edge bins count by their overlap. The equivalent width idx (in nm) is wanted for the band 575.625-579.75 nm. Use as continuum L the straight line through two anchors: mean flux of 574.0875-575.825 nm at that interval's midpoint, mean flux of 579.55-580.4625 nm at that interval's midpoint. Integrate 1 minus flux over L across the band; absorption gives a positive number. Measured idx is 0.364 nm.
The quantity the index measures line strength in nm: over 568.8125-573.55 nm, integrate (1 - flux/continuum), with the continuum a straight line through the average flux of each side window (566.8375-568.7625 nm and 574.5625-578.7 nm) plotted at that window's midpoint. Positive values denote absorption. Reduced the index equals -0.15 nm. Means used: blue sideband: 14.4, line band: 15.9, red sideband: 17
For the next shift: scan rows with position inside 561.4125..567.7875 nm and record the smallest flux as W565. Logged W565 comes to 12.3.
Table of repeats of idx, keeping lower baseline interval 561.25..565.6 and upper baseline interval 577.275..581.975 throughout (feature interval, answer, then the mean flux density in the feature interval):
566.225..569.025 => 0.09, 14.4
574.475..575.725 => -0.10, 17.9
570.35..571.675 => -0.01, 15.7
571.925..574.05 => -0.05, 16.5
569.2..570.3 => -0.03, 15.8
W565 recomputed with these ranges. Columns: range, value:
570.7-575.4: 15.3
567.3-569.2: 13.5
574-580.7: 15.5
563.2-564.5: 12.8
